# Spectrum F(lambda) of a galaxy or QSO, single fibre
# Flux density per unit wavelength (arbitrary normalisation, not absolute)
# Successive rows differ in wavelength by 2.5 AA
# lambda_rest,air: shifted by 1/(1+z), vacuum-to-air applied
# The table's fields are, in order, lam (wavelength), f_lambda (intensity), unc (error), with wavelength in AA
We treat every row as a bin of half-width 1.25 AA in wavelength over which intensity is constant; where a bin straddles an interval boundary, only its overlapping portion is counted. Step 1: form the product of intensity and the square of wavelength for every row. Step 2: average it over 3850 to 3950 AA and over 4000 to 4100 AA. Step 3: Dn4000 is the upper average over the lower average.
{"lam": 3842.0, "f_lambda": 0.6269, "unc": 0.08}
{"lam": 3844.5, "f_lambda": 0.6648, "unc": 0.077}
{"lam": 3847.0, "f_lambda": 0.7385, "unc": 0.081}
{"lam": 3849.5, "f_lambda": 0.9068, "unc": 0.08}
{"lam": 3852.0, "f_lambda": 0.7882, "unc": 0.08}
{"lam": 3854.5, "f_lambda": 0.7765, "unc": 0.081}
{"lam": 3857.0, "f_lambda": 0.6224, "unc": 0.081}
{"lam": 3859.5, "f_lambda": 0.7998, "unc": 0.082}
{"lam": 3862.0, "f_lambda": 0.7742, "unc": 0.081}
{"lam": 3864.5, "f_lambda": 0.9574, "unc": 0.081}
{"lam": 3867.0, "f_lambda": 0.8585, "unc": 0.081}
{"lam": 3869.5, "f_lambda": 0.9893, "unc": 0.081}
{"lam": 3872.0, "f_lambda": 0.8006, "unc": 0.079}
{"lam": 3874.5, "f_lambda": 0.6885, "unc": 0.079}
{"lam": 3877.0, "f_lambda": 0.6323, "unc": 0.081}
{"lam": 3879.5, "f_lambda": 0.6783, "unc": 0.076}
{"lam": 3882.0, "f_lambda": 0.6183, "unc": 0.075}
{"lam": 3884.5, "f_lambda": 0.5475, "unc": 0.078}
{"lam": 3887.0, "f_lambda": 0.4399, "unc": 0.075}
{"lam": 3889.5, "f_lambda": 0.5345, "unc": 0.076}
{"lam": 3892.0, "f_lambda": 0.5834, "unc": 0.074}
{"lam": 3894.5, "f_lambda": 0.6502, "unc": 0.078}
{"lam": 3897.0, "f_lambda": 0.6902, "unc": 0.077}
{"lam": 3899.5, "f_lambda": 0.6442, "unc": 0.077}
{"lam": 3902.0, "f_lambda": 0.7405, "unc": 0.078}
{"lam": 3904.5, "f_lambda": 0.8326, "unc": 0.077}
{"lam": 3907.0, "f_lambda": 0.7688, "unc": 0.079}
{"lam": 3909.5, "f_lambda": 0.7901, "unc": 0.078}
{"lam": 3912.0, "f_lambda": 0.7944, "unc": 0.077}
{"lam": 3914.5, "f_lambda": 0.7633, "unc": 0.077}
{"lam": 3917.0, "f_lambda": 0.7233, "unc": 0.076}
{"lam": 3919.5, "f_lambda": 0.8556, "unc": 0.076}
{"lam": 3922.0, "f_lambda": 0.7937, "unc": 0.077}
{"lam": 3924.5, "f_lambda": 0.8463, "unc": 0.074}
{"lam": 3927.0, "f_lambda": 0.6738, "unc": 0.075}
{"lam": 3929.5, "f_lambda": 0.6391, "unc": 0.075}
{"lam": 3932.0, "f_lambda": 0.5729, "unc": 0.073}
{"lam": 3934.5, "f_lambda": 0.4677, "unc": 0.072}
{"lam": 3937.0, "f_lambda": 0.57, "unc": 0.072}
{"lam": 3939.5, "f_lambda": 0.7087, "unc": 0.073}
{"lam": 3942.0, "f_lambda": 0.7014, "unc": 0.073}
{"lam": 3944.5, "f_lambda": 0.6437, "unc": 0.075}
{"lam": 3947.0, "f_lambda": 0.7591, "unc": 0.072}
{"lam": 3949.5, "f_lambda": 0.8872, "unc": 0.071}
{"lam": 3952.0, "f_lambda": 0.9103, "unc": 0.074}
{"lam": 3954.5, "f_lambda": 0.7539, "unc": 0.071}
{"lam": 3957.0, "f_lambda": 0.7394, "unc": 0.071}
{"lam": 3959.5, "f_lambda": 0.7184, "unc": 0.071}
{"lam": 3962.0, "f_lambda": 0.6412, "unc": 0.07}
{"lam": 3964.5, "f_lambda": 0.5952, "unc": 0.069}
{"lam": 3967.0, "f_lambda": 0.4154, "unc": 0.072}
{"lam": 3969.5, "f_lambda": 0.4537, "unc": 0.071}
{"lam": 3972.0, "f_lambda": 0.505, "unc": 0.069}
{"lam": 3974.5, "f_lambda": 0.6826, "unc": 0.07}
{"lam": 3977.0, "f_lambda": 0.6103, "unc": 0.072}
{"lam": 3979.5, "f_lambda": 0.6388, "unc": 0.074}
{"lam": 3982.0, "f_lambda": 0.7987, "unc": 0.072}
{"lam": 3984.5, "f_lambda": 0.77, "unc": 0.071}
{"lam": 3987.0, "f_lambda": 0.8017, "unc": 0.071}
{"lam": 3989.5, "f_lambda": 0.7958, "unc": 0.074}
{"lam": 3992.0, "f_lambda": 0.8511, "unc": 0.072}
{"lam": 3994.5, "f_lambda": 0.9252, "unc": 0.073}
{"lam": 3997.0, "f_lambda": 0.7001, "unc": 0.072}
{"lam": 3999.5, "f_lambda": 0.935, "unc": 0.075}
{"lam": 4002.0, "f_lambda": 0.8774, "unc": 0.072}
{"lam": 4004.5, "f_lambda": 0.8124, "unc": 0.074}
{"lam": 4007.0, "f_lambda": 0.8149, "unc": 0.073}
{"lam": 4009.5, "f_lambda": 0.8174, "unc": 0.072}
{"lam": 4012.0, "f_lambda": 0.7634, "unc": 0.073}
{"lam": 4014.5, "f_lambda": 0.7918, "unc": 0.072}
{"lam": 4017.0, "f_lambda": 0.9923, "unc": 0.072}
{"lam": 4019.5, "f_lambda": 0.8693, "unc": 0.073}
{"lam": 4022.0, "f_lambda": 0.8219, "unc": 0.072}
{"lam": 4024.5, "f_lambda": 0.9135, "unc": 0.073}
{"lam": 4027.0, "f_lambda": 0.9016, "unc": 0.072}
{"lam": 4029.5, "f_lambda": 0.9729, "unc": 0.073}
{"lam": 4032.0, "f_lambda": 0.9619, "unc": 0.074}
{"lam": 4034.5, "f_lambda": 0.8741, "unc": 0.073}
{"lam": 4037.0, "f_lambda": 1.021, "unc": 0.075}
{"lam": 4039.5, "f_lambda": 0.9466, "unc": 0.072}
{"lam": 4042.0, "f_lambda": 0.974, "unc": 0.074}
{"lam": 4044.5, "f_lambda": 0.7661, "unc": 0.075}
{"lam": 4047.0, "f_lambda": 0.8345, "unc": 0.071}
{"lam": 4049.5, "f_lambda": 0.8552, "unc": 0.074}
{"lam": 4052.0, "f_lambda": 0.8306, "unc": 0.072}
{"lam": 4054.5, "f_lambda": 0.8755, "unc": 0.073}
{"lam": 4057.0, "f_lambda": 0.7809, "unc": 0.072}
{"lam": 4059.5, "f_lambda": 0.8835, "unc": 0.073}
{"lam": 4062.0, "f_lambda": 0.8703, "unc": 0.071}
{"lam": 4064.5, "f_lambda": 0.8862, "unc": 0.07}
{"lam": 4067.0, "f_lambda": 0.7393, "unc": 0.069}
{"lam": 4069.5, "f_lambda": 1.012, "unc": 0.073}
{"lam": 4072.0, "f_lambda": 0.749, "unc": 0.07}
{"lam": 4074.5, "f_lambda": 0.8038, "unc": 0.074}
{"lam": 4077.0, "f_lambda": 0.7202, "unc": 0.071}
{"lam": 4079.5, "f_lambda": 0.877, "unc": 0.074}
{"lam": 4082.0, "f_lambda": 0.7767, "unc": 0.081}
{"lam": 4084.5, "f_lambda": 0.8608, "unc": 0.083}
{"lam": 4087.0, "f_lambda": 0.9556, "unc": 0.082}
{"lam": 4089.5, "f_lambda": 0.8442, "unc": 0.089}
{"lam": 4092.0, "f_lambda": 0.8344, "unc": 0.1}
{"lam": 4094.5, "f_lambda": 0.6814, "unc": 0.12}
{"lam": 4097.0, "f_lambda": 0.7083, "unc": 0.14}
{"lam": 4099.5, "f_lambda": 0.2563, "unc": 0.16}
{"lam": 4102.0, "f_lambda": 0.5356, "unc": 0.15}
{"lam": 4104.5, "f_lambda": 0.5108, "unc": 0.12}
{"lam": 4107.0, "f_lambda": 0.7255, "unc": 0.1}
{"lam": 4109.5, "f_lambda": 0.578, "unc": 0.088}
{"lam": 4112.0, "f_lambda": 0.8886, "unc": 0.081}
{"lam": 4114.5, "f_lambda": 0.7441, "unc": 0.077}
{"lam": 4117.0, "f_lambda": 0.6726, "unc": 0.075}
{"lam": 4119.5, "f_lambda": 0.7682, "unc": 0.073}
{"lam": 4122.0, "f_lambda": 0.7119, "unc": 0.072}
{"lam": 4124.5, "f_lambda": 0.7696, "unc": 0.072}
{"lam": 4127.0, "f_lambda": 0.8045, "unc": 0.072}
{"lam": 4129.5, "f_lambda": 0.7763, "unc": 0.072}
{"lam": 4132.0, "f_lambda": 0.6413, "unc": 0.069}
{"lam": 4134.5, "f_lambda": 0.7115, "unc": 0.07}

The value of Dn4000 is 1.27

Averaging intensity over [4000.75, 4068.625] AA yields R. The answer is 0.869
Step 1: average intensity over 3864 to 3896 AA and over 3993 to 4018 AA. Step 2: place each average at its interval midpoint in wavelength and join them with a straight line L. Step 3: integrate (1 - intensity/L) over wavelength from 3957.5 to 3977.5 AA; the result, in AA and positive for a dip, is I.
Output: 5.32 AA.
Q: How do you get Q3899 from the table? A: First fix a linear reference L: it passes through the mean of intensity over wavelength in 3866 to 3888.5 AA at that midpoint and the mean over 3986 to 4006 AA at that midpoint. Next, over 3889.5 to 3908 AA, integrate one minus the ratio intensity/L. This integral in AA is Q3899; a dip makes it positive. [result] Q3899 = 0.8 AA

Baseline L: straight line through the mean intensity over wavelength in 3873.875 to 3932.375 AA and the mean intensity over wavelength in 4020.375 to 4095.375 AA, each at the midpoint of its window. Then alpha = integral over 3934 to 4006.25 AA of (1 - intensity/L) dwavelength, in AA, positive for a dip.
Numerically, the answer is 4.6 AA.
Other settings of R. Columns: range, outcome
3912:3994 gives 0.7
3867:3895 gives 0.66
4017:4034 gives 0.912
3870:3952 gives 0.695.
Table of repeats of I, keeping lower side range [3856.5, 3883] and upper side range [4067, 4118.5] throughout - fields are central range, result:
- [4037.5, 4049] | -2.21 AA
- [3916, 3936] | 1.78 AA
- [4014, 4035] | -4.42 AA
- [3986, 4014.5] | -2.82 AA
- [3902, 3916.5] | -0.33 AA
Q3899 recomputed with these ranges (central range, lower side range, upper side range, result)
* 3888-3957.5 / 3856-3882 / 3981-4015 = 6.87 AA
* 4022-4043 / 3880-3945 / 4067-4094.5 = -4.02 AA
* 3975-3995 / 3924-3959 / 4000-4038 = 0.97 AA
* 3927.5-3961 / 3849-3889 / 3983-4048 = 4.43 AA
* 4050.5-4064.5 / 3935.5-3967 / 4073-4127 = -2.55 AA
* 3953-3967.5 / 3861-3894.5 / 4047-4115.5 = 1.33 AA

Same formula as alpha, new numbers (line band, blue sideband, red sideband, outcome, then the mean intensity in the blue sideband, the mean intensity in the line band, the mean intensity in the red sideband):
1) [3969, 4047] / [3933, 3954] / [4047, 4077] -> -4.15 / 0.706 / 0.822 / 0.839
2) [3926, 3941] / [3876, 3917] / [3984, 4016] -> 2.47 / 0.671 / 0.606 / 0.822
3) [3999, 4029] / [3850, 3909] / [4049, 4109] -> -4.27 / 0.717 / 0.86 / 0.77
